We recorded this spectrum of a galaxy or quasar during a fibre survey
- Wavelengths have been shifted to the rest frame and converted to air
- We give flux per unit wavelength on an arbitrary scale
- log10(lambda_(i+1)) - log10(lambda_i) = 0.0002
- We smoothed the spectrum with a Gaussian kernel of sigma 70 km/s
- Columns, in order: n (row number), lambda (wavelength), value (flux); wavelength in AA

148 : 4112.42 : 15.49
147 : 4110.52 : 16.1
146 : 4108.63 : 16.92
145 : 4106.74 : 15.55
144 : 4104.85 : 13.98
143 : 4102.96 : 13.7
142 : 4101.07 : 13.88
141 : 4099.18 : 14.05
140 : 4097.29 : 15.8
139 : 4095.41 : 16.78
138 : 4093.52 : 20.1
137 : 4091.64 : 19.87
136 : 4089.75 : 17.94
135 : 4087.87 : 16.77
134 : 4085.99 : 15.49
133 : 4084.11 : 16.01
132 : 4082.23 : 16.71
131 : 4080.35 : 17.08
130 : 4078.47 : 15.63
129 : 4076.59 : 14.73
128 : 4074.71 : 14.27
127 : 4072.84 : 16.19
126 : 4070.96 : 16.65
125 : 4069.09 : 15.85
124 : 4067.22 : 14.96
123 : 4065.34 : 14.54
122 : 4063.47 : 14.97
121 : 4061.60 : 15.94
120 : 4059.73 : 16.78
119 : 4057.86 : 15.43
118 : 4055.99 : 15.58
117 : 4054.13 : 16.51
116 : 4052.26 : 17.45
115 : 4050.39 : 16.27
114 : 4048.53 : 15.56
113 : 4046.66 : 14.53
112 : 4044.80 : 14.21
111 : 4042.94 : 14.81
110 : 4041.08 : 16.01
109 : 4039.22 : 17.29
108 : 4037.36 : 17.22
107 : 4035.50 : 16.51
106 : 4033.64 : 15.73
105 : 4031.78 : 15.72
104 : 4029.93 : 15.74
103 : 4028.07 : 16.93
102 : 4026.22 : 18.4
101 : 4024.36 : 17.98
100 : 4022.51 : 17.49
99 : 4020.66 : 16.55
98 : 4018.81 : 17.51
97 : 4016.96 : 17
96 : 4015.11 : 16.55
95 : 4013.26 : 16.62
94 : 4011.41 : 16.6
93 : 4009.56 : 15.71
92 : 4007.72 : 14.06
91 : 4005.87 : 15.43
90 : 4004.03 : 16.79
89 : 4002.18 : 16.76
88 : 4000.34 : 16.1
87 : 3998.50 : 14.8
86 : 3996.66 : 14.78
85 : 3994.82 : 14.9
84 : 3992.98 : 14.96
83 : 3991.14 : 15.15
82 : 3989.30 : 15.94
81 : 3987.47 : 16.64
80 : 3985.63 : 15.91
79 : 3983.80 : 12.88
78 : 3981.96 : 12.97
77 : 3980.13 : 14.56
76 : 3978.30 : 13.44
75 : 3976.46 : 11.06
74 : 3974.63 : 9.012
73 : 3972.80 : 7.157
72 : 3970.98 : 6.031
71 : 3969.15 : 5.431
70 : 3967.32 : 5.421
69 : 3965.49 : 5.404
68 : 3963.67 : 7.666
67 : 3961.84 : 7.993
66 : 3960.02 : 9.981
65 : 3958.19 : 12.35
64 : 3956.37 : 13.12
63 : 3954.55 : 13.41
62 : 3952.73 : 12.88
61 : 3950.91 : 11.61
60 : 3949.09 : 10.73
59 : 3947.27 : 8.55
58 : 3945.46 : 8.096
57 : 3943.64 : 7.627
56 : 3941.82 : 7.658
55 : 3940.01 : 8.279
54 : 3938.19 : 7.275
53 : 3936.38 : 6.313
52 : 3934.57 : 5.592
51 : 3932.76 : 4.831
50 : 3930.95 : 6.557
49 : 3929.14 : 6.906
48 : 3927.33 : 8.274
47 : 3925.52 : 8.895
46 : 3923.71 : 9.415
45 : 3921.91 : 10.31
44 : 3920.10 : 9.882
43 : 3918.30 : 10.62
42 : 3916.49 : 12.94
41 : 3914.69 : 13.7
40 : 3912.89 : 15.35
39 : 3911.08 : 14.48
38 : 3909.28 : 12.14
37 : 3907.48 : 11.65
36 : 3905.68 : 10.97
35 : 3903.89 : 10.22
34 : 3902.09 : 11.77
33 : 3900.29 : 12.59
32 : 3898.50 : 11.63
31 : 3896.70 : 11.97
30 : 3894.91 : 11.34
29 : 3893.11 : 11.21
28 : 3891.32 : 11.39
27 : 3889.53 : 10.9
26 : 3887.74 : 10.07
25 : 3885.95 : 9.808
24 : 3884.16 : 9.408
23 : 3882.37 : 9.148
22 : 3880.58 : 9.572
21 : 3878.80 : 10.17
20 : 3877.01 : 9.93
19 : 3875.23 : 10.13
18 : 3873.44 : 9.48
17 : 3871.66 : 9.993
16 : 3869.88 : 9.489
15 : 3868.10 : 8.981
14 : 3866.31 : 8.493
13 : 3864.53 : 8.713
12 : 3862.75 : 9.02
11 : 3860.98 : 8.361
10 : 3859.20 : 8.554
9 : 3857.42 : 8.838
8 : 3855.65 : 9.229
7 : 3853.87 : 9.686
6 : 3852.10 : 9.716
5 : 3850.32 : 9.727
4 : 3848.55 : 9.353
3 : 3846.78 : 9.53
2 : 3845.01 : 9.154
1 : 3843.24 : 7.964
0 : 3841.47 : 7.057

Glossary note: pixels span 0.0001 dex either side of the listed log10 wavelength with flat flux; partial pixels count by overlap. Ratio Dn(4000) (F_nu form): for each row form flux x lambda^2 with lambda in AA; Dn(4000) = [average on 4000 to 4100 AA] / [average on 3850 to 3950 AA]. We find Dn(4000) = 1.80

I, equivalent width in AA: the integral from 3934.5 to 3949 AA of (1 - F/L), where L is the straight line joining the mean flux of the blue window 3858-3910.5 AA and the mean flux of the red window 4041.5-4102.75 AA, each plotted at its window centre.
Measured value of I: 5.2 AA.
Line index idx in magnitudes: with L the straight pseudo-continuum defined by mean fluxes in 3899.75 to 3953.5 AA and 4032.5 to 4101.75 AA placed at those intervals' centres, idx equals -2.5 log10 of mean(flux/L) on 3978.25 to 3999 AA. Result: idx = -0.176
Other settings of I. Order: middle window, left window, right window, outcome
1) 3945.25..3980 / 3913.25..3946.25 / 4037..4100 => 2.5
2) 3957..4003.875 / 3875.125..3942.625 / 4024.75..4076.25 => 4.2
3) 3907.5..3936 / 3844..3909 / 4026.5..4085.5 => 3.6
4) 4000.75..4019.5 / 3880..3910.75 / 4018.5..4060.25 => -1.3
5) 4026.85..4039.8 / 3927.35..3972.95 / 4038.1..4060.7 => -1.6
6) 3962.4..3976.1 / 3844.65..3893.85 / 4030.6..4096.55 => 6.5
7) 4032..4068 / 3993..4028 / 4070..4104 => 1.0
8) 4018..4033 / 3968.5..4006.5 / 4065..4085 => -2.7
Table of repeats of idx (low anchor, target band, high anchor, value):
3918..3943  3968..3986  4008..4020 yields 0.20 mag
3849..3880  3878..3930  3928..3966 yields -0.20 mag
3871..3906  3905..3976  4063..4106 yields 0.26 mag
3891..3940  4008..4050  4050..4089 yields -0.14 mag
